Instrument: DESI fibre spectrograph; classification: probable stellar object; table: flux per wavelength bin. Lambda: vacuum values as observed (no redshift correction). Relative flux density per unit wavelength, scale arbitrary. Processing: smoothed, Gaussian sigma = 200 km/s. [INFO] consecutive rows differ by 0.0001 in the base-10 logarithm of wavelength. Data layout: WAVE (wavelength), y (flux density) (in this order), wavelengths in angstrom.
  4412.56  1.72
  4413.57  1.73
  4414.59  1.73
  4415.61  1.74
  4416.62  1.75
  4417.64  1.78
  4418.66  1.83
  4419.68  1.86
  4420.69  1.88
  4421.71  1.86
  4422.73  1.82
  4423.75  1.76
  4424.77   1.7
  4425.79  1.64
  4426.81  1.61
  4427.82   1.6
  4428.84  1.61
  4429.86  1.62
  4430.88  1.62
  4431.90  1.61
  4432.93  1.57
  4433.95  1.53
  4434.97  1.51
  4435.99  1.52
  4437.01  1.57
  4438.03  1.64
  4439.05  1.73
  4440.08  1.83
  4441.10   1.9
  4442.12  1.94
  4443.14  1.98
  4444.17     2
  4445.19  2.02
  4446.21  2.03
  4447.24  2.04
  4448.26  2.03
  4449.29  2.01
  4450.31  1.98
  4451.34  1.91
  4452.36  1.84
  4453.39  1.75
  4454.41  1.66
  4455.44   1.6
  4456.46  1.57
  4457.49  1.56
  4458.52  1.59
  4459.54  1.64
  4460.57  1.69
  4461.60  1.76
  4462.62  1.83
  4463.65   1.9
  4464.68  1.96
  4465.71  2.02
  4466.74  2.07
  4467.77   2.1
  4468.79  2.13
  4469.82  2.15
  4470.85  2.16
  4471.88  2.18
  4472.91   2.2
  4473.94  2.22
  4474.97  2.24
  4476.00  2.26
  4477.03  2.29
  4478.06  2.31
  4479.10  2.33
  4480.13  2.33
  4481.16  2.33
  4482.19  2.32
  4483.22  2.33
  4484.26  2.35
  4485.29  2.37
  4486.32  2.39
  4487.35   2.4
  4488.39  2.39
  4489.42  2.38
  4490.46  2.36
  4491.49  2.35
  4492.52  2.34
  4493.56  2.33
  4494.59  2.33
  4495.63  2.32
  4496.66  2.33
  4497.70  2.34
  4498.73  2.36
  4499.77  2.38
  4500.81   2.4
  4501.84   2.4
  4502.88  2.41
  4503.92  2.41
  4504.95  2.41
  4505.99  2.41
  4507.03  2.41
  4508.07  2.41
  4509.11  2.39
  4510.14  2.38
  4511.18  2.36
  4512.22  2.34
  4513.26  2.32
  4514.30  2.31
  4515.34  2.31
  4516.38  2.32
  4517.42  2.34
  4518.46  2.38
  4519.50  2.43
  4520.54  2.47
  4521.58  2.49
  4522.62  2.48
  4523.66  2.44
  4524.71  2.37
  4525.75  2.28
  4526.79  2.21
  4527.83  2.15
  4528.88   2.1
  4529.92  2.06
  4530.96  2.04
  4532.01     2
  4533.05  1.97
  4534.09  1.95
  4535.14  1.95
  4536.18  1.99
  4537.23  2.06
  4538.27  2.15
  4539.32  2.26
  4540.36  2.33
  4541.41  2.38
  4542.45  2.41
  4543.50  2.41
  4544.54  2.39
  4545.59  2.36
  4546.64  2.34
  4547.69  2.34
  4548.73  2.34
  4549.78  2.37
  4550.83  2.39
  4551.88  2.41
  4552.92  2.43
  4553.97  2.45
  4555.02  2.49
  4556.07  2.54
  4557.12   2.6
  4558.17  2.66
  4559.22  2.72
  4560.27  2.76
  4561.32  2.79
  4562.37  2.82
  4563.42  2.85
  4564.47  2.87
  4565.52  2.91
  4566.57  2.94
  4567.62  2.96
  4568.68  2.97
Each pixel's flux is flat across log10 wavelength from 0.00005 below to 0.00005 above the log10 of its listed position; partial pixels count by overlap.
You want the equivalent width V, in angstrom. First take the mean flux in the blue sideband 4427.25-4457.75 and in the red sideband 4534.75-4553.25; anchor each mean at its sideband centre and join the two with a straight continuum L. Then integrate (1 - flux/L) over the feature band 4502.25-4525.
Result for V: -2.7 angstrom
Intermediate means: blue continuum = 1.76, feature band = 2.39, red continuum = 2.3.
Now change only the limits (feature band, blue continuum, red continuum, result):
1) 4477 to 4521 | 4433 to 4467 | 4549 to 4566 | -3.9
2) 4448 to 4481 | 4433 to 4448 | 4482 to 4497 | 1.5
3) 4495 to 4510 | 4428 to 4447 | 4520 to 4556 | -2.1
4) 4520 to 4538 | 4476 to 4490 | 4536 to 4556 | 1.3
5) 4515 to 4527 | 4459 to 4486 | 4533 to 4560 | -0.6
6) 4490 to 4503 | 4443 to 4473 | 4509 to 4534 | -1.4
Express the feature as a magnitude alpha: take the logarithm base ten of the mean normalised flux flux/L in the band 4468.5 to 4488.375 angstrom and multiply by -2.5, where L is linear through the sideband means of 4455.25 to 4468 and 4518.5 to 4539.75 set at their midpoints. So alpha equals -0.204 mag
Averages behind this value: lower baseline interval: 1.79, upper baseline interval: 2.2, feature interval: 2.28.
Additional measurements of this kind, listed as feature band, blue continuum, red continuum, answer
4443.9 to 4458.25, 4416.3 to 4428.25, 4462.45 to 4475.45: 0.06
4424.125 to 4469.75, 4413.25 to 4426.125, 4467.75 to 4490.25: 0.13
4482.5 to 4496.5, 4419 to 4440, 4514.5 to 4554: -0.17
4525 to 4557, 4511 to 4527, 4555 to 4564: 0.13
